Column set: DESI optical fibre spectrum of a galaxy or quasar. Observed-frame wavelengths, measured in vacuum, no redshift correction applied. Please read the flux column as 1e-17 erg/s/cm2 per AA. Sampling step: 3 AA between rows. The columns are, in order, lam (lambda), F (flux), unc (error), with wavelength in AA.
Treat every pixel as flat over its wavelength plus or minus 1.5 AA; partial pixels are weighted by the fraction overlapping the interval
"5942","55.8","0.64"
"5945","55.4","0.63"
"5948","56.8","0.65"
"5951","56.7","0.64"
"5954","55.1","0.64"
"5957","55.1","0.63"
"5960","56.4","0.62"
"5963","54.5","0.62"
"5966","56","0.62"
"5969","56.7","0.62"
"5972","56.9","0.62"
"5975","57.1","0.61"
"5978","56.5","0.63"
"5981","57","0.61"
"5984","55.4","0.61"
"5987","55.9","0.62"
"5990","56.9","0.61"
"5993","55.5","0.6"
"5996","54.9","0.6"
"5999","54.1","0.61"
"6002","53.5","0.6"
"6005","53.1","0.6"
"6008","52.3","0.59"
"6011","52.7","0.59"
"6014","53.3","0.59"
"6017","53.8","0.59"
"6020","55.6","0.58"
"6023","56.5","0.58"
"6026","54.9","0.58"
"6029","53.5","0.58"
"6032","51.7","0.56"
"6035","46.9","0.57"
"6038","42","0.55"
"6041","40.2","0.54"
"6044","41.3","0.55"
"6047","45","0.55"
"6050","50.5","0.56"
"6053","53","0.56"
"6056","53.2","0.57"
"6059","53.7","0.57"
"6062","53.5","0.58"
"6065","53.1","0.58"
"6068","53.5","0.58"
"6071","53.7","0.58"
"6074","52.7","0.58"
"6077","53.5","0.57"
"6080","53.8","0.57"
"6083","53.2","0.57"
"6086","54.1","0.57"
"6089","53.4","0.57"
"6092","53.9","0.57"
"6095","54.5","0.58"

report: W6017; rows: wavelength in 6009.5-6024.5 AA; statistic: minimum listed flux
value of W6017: 52.7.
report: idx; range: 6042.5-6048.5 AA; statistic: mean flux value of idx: 43.1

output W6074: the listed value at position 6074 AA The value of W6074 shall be 52.7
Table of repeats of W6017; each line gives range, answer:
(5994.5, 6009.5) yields 52.3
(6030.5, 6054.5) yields 40.2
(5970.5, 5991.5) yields 55.4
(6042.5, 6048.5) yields 41.3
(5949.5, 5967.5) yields 54.5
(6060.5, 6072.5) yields 53.1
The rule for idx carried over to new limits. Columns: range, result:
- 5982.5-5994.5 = 55.9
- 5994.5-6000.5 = 54.5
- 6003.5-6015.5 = 52.9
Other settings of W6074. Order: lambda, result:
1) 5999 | 54.1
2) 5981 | 57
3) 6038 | 42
